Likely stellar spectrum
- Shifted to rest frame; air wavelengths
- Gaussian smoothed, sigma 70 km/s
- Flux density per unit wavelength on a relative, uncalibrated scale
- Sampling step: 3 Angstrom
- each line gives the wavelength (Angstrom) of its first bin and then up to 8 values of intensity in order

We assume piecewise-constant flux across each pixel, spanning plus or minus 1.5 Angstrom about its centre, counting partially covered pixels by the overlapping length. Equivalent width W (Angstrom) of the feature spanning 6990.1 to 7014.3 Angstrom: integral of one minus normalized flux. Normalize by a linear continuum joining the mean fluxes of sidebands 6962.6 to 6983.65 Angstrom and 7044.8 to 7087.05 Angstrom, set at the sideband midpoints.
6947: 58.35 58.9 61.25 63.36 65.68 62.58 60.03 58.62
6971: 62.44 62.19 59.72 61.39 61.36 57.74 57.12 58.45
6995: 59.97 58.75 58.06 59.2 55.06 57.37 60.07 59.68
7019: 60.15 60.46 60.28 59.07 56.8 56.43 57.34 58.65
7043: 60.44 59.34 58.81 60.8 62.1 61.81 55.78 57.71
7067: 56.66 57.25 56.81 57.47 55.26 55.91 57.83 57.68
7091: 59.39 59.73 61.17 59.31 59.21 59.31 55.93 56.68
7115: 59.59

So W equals 0.7 Angstrom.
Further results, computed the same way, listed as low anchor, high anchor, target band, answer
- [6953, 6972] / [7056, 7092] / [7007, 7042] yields 0.5 Angstrom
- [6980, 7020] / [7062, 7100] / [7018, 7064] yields -0.7 Angstrom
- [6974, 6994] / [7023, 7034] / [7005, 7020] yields 0.1 Angstrom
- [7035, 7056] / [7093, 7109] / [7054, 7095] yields 1.1 Angstrom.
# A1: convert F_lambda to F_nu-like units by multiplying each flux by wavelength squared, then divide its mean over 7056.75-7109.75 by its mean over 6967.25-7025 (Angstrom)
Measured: 1.00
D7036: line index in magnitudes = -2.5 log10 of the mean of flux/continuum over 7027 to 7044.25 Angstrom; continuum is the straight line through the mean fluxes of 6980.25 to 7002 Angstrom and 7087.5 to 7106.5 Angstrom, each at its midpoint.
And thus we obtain 0.02 mag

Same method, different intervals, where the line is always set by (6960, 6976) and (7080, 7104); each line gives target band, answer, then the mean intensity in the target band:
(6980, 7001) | 0.032 mag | 59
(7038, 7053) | 0.003 mag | 59.5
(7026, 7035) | 0.043 mag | 57.6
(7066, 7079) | 0.042 mag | 56.9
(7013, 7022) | 0.004 mag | 60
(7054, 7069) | 0.013 mag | 58.7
